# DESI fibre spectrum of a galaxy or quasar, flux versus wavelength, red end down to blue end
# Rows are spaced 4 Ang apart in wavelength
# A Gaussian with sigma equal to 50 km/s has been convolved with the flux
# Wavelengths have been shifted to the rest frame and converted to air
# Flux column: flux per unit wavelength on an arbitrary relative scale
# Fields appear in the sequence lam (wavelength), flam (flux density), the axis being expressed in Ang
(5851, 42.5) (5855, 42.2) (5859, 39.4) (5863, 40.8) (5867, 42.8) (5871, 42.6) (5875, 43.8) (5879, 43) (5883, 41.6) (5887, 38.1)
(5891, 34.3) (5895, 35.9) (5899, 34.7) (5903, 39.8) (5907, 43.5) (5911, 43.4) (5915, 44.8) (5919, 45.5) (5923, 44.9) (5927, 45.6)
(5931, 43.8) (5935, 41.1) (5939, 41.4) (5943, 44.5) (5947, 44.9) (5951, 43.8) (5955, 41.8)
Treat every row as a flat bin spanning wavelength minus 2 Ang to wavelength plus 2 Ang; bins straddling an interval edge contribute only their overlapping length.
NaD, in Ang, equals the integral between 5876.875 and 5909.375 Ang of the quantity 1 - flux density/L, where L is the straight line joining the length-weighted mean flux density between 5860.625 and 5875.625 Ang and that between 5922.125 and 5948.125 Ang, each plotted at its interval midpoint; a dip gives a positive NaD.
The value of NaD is 2.94 Ang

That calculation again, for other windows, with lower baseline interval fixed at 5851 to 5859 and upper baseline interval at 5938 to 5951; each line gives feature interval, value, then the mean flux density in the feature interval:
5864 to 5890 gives 0.3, 41.6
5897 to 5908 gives 1.0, 39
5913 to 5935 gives -0.7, 44.6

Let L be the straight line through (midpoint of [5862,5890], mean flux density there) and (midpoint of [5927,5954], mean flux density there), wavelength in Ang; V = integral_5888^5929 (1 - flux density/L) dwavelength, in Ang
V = 1.3 Ang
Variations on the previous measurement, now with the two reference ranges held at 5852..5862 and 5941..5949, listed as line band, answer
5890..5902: 2.03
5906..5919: -0.26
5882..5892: 1.00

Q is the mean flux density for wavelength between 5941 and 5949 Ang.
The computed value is 44.7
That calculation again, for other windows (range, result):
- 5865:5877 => 43.1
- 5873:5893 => 40.2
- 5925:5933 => 44.7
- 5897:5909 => 39.3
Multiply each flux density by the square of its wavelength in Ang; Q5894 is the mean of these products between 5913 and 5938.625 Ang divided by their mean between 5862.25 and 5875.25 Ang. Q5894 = 1.1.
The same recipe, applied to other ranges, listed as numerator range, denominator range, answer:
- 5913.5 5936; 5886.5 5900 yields 1.26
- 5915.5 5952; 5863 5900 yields 1.12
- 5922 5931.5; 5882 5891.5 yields 1.19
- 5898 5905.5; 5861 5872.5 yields 0.91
